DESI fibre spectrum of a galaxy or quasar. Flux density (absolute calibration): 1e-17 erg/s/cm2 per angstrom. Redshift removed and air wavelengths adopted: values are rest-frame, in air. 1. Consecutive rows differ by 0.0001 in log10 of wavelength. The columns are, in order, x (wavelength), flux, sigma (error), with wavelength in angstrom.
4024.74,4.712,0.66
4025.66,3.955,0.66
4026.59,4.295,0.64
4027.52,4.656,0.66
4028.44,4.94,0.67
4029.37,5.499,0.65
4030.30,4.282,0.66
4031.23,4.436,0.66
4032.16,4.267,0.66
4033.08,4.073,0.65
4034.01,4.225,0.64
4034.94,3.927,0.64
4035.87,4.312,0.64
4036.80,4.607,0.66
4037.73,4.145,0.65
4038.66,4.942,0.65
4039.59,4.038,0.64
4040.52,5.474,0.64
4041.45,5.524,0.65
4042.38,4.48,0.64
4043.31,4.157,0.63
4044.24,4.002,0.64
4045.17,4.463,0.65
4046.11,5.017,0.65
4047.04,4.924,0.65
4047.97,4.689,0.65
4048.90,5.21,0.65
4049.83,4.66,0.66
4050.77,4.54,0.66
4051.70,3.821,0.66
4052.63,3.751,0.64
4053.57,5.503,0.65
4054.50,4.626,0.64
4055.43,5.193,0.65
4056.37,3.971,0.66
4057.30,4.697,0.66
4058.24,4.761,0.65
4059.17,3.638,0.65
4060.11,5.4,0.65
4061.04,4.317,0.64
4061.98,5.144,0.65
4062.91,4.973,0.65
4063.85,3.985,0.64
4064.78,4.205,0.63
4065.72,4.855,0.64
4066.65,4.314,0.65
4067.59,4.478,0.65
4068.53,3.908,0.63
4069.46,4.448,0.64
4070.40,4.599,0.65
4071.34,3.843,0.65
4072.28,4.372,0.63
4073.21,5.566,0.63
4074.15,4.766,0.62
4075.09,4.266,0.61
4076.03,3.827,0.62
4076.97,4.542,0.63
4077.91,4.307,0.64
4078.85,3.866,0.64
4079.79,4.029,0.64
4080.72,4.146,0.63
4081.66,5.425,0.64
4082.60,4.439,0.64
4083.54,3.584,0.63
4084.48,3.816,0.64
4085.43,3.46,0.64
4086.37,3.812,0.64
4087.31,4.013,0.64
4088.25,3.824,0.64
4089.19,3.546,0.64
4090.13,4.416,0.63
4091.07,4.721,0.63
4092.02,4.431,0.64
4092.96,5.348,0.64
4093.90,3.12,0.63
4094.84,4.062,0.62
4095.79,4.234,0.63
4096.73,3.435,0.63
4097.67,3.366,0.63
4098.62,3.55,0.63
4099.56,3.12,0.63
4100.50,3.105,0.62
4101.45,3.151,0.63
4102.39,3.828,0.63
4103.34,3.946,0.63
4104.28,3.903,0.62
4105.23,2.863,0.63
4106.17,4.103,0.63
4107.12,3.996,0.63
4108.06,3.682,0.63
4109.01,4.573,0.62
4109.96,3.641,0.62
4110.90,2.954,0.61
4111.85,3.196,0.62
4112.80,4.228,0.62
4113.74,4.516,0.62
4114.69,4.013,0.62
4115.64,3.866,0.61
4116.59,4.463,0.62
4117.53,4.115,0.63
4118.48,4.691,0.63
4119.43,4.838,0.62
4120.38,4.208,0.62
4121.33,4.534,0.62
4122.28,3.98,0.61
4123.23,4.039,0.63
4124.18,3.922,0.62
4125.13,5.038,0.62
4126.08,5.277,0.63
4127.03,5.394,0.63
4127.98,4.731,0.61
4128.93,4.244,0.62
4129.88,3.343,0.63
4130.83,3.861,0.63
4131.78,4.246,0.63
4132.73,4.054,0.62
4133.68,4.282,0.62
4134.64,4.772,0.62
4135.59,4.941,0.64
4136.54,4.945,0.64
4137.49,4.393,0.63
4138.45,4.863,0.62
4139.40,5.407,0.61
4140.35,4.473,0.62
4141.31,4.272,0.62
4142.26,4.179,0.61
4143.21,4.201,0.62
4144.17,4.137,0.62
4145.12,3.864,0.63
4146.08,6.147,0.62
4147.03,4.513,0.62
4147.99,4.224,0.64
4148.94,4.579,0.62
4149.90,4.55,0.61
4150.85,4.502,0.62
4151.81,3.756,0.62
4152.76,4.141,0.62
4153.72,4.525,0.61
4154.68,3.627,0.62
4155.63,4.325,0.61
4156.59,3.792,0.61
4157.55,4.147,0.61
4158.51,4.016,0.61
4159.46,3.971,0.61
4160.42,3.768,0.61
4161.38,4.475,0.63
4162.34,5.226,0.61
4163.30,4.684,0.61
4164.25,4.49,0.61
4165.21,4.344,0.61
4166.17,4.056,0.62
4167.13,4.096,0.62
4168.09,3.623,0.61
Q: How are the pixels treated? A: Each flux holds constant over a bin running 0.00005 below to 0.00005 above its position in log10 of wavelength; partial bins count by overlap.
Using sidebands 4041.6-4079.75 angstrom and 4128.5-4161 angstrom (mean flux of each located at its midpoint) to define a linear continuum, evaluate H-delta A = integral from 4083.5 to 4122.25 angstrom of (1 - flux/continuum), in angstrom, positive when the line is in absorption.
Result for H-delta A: 4.4 angstrom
